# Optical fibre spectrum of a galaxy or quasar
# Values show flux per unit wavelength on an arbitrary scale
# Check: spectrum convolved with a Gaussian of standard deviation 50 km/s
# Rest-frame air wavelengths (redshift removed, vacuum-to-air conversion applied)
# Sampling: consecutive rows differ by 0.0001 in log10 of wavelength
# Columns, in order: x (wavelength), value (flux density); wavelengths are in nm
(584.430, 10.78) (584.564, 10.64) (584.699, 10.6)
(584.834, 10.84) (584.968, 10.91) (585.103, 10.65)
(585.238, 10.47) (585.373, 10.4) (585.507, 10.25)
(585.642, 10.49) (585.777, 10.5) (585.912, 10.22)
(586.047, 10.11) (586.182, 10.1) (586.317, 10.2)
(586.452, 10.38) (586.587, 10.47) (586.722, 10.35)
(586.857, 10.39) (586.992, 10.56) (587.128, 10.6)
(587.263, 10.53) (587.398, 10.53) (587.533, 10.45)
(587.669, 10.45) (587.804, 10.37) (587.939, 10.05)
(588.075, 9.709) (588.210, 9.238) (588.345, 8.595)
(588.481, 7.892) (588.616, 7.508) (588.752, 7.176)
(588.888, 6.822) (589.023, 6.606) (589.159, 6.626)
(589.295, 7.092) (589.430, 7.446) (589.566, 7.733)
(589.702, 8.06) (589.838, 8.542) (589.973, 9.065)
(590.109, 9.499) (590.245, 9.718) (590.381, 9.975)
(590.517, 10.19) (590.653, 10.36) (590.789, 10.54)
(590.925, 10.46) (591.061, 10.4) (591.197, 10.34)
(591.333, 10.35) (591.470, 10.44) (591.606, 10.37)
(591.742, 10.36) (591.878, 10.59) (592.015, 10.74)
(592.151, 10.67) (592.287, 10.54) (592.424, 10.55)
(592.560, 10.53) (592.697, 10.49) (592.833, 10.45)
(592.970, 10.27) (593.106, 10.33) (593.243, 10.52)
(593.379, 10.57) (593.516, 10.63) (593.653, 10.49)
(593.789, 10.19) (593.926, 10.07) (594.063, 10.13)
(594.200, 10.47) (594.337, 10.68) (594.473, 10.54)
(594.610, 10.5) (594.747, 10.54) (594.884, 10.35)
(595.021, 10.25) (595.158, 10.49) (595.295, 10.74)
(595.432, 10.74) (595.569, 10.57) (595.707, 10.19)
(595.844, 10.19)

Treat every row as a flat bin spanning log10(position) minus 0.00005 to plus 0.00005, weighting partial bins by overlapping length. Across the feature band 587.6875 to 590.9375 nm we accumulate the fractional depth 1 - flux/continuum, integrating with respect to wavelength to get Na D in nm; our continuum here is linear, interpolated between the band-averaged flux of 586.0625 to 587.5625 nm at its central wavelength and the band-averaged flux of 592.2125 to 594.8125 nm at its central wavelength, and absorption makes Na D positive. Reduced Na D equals 0.53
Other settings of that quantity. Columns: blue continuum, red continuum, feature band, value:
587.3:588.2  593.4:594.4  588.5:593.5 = 0.39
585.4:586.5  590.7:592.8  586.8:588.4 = 0.03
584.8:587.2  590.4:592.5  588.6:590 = 0.40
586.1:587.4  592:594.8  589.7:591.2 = 0.09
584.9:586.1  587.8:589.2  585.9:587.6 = -0.16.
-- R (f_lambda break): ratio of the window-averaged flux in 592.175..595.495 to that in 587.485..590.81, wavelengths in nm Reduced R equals 1.20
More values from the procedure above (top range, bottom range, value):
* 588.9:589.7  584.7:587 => 0.69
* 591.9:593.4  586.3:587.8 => 1.01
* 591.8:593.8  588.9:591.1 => 1.19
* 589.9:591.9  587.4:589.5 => 1.20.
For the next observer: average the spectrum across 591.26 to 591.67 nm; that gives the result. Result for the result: 10.4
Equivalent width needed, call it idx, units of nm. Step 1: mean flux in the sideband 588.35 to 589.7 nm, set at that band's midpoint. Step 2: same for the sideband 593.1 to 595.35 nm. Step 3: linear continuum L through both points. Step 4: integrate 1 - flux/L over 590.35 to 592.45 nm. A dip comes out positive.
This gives -0.41 nm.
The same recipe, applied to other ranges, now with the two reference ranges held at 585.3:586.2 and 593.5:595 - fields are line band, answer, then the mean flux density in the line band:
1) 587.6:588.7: 0.12 nm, 9.2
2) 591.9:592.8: -0.02 nm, 10.6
